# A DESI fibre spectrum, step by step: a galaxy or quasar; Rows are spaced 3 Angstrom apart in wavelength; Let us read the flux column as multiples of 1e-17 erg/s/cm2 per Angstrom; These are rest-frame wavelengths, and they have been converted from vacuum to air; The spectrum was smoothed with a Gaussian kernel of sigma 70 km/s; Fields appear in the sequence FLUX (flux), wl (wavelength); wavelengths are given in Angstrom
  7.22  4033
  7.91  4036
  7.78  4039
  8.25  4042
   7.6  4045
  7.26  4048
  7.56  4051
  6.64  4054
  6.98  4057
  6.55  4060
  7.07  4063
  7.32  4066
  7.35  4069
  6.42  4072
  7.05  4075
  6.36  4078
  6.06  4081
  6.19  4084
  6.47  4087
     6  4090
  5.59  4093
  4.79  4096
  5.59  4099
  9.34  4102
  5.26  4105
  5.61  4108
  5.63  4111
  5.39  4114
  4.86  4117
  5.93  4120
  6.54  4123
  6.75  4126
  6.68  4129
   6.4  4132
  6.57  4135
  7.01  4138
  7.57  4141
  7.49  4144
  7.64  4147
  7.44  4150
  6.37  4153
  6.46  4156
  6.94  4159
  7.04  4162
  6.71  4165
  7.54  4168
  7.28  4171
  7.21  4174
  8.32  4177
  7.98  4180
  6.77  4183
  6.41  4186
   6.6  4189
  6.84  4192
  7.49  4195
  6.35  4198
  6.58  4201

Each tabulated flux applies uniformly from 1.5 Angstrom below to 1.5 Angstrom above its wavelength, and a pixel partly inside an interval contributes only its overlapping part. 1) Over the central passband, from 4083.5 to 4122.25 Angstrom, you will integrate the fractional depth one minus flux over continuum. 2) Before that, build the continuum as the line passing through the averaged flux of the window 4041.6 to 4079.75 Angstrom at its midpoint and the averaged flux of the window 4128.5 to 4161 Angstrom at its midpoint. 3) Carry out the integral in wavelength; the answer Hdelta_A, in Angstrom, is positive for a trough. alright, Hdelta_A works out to 6.18 Angstrom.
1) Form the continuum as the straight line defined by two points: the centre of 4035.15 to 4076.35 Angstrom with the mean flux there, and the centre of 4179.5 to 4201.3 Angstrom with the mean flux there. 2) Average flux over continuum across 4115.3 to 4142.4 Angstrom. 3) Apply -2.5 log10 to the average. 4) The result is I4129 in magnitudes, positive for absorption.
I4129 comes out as 0.09 mag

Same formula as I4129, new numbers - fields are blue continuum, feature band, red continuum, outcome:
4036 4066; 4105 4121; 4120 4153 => 0.28 mag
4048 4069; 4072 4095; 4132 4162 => 0.13 mag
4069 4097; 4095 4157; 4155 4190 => 0.03 mag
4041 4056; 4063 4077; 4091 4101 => -0.07 mag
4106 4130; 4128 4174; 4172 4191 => -0.07 mag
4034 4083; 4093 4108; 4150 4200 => 0.16 mag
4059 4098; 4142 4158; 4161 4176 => -0.01 mag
